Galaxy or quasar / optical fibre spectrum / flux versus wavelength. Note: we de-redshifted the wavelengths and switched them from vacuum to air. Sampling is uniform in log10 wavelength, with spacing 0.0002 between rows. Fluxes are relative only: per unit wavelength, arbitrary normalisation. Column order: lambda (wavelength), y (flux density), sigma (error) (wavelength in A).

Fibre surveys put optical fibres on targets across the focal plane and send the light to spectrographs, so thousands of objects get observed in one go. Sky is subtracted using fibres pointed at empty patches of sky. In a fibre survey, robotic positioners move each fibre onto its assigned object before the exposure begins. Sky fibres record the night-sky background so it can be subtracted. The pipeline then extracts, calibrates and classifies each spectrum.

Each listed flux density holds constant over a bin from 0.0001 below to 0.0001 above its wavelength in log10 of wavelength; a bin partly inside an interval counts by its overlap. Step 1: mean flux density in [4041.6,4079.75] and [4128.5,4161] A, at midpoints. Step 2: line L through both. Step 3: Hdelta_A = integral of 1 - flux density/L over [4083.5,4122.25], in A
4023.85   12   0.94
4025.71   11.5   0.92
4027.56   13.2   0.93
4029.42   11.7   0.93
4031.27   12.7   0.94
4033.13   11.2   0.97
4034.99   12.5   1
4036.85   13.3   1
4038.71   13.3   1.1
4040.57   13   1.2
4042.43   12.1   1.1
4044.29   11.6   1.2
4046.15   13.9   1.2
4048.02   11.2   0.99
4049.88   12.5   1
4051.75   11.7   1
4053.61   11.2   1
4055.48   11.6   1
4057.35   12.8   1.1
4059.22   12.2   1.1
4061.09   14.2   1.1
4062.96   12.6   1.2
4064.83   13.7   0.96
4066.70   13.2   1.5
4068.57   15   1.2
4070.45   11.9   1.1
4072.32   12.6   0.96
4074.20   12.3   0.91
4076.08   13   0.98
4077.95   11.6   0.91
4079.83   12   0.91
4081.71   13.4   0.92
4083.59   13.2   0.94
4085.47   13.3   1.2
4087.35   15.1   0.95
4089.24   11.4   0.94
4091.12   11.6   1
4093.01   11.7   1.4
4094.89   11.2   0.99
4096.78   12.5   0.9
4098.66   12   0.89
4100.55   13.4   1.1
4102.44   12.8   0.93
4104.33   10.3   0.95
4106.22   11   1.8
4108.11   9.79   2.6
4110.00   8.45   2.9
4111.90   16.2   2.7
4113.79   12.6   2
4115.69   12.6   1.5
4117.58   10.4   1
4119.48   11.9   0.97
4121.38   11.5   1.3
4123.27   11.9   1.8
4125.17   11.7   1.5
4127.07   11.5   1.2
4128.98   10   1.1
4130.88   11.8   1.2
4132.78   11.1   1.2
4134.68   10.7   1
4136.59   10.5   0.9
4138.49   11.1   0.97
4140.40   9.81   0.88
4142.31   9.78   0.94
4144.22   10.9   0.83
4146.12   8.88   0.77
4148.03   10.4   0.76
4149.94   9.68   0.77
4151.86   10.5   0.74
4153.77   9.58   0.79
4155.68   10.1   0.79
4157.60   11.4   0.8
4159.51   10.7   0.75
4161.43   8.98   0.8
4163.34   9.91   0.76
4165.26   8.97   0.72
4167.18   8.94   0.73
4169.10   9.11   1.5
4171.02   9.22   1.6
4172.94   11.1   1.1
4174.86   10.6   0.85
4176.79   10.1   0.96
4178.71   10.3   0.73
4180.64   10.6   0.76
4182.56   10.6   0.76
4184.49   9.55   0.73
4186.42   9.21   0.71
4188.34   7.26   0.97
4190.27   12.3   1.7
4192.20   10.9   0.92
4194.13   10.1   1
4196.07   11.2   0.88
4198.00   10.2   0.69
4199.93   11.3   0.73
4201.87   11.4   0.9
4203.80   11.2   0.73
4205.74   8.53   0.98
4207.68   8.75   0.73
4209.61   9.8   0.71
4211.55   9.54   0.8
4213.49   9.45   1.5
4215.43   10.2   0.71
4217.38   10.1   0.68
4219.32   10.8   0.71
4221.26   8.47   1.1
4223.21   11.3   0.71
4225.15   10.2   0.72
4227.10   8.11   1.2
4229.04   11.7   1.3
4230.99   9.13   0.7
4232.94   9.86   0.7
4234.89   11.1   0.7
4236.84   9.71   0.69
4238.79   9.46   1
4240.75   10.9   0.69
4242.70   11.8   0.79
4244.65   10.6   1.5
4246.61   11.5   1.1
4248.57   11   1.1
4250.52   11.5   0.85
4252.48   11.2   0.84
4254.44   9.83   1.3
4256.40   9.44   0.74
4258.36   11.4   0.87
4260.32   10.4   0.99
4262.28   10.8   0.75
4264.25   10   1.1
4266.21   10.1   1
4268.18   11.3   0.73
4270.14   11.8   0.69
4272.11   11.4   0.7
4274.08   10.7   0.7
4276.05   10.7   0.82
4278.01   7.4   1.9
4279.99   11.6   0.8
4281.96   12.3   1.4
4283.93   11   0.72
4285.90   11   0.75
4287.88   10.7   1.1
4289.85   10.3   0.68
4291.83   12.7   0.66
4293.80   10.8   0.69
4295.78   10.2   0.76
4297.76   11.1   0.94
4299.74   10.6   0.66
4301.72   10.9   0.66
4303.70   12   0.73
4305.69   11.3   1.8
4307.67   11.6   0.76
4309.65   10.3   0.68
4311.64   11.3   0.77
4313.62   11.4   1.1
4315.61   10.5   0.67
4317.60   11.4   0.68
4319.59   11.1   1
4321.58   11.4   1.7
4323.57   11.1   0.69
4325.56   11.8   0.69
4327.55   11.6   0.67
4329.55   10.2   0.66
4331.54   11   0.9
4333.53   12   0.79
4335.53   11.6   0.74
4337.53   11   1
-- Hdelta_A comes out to -1.9 A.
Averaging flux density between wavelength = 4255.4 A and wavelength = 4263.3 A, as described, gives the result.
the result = 10.5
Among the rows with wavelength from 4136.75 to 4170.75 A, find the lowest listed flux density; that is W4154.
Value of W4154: 8.88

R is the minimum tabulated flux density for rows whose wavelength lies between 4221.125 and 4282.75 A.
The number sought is 7.4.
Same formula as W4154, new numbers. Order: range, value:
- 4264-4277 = 10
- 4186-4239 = 7.26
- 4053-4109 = 9.79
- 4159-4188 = 8.94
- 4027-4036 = 11.2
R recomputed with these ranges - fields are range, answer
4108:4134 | 8.45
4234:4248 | 9.46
